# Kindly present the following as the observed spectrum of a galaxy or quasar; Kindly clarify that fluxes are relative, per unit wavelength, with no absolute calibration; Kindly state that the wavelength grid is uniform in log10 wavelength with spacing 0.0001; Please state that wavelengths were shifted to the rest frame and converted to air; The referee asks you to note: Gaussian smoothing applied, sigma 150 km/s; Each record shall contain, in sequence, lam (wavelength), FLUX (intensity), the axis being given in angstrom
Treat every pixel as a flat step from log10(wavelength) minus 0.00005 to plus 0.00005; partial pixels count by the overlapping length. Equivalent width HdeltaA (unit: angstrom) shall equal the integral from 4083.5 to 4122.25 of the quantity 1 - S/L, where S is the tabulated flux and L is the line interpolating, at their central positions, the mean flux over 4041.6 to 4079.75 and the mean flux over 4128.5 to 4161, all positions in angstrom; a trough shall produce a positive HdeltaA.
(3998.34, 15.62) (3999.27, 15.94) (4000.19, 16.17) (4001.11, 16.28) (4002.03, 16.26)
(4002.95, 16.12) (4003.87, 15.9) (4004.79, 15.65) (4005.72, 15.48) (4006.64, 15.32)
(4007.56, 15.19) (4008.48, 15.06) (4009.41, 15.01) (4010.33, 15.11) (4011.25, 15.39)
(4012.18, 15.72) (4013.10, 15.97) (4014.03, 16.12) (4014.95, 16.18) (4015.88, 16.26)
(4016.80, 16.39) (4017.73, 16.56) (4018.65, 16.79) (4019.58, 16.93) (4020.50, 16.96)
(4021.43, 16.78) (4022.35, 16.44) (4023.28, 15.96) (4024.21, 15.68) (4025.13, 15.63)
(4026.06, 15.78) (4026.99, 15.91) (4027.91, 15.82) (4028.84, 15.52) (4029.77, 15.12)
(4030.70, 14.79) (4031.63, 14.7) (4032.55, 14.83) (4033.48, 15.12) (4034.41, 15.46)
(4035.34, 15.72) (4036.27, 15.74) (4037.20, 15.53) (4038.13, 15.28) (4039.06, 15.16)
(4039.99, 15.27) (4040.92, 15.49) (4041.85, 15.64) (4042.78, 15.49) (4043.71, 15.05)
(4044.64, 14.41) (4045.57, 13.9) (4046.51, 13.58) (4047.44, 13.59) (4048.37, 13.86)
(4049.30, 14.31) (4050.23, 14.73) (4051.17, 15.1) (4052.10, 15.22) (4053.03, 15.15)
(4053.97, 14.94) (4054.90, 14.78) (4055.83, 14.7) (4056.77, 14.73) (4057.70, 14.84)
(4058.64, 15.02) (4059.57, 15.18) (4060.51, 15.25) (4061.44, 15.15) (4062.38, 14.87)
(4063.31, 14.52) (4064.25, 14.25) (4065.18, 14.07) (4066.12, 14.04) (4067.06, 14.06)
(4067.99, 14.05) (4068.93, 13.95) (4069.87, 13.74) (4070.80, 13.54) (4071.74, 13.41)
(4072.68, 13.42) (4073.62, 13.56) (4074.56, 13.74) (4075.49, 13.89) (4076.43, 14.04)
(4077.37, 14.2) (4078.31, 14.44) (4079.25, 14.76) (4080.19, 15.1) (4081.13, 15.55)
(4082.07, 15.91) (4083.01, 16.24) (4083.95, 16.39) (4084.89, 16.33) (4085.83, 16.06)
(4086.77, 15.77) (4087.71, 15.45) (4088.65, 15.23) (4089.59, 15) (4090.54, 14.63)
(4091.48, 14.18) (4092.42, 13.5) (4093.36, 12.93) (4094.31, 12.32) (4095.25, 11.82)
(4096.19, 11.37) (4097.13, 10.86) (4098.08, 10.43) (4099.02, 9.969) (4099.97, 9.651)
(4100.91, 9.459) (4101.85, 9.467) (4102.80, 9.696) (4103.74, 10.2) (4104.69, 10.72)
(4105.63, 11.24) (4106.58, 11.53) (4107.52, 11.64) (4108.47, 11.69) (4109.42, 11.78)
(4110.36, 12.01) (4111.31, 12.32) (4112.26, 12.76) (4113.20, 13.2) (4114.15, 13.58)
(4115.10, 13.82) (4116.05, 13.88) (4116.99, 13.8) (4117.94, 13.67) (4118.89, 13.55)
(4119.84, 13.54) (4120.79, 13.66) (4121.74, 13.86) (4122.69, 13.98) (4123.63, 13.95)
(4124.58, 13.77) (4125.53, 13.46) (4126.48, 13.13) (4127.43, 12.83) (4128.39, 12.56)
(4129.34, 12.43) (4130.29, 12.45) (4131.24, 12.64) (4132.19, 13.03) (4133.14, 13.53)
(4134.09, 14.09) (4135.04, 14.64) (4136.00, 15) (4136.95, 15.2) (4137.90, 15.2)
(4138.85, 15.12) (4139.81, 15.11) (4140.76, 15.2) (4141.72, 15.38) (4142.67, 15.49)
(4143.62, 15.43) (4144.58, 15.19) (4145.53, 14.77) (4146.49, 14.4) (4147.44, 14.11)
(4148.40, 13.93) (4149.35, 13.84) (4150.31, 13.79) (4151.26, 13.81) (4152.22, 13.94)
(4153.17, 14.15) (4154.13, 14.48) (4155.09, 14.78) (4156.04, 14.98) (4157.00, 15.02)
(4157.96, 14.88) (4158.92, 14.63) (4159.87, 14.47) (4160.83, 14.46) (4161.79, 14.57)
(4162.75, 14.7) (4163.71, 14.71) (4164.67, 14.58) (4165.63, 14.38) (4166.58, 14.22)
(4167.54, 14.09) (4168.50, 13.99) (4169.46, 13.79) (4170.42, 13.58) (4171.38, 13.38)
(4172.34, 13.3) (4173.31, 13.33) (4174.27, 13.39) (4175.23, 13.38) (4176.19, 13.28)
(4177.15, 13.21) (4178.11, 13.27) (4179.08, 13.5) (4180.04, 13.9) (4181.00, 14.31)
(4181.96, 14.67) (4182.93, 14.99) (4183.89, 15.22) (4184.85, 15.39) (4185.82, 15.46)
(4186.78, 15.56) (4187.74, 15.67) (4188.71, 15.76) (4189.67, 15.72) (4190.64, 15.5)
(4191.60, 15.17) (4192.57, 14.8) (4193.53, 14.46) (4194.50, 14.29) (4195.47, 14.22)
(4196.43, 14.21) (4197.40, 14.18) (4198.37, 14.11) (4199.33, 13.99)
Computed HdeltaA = 4.4 angstrom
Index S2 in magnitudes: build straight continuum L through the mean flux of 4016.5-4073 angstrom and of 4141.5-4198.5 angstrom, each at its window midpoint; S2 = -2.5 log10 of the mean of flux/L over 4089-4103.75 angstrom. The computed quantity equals 0.26 mag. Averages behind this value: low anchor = 15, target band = 11.7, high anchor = 14.4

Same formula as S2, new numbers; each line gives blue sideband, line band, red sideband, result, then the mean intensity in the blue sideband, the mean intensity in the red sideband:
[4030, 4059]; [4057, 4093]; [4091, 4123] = -0.09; 14.9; 12.1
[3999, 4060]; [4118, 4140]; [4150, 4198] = 0.07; 15.4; 14.4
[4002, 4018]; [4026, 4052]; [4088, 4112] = -0.04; 15.7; 11.8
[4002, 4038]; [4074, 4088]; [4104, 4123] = -0.10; 15.8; 12.8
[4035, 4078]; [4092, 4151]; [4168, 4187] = 0.10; 14.6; 14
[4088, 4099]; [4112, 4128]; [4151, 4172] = -0.01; 12.9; 14.3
